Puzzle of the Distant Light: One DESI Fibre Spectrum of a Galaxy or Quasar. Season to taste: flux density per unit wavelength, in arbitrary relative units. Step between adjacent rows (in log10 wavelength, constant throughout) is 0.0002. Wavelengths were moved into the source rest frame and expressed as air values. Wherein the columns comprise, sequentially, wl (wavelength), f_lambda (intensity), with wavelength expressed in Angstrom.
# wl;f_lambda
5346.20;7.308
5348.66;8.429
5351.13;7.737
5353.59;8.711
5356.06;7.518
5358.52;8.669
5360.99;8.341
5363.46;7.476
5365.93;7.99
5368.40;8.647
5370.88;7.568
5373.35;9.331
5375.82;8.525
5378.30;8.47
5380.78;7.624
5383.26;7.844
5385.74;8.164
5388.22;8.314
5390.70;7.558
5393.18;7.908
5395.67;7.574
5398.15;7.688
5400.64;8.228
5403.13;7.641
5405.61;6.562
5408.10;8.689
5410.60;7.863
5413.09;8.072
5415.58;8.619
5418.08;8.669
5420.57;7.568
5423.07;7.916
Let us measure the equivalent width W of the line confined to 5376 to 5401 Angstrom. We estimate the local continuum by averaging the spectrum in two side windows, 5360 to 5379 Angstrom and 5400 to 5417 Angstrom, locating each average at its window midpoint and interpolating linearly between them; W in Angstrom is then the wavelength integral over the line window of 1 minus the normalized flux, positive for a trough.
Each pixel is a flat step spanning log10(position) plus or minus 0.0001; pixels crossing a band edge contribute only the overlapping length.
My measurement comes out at 0.5 Angstrom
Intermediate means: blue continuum 8.29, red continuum 7.95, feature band 7.95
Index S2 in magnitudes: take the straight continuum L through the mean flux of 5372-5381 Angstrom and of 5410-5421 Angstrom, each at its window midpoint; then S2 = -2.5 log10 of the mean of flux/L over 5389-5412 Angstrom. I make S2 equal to 0.08 mag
